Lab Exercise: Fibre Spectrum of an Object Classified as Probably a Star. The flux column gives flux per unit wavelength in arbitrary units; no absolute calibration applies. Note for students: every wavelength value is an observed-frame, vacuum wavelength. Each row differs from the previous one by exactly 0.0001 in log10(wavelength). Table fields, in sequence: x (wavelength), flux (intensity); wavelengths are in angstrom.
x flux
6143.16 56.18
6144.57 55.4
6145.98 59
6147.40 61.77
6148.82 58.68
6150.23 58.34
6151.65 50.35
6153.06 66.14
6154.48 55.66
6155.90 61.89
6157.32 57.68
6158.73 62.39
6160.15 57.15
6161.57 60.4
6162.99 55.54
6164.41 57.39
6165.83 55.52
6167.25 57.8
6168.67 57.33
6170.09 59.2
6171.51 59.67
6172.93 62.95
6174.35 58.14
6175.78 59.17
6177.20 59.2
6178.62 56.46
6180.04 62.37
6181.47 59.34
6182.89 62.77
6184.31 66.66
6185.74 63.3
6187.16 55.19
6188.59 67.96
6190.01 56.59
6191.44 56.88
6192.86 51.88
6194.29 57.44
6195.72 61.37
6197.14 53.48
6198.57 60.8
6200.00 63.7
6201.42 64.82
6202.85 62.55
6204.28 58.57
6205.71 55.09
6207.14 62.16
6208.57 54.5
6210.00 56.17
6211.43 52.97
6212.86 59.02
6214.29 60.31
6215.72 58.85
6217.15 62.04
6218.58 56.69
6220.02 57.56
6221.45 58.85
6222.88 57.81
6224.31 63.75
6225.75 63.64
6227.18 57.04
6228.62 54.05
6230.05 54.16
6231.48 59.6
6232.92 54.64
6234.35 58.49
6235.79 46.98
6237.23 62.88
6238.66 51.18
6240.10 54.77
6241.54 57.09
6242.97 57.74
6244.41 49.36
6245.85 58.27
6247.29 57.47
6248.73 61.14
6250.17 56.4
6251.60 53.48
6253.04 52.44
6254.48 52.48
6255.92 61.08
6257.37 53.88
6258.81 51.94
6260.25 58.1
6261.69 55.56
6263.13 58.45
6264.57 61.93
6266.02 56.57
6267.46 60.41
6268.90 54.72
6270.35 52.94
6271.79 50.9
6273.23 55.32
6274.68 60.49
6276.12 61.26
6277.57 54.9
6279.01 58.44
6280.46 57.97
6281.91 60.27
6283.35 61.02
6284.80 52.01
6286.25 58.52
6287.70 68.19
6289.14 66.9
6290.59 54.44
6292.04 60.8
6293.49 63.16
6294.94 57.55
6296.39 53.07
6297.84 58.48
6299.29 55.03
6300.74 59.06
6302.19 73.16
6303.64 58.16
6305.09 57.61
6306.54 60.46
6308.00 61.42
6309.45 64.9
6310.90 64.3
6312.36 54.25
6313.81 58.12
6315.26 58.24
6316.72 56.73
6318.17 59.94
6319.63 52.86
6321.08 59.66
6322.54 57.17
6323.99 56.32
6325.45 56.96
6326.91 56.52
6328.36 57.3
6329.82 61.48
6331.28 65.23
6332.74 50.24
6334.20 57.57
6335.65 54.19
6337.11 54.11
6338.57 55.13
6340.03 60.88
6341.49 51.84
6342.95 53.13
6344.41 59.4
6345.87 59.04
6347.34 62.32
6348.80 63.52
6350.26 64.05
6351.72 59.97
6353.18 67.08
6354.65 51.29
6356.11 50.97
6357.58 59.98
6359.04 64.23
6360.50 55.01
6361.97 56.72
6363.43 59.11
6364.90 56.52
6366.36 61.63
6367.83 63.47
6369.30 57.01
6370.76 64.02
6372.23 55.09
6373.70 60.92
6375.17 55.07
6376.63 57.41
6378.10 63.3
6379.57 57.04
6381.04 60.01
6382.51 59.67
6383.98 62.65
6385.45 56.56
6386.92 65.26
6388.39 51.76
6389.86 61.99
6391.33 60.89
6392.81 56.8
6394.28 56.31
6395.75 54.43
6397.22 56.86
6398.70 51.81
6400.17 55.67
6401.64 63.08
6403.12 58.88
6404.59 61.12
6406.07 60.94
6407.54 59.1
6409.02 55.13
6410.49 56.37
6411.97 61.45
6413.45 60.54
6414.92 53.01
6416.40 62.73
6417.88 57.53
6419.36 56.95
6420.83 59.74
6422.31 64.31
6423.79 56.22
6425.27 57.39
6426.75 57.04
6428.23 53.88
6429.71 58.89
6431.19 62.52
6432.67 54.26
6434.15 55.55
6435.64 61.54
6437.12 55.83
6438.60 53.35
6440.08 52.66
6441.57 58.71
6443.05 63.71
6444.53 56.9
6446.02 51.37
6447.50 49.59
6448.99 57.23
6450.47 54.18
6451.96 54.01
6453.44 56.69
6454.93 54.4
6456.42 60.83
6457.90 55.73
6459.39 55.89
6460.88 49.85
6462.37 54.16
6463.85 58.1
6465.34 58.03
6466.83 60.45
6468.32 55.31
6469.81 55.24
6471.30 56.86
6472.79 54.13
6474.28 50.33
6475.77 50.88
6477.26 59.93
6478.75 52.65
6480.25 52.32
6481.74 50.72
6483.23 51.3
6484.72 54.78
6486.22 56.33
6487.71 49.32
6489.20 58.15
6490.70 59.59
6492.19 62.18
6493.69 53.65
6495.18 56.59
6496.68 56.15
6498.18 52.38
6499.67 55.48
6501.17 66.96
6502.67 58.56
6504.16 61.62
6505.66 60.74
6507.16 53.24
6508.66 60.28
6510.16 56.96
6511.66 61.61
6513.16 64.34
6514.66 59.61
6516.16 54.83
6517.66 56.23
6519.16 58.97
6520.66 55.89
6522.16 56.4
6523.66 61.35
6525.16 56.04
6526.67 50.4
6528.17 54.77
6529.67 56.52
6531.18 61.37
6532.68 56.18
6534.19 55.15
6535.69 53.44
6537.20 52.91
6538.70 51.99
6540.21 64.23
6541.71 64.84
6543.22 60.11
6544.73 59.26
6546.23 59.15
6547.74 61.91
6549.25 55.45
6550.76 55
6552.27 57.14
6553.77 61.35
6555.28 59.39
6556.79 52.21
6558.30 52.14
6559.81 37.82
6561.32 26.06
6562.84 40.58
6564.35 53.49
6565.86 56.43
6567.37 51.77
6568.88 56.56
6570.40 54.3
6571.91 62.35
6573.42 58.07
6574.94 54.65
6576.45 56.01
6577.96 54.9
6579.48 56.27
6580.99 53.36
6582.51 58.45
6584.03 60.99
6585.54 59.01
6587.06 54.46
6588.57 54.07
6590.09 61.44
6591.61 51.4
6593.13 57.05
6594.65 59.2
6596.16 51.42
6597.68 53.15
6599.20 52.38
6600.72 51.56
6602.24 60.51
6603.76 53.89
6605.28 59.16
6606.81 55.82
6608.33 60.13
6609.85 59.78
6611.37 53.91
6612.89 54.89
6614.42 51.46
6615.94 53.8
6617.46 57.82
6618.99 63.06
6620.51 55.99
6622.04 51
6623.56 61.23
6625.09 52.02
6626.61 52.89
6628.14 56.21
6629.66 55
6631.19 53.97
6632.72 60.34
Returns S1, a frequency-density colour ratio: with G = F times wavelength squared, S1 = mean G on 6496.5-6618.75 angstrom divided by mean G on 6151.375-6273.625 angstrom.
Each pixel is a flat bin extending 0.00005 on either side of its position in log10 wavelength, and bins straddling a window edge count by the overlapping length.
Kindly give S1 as 1.08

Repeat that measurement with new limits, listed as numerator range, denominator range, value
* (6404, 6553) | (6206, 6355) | 1.05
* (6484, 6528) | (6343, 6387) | 1.01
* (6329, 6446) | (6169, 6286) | 1.06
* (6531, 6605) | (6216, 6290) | 1.06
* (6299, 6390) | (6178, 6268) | 1.06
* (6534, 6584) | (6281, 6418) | 1.00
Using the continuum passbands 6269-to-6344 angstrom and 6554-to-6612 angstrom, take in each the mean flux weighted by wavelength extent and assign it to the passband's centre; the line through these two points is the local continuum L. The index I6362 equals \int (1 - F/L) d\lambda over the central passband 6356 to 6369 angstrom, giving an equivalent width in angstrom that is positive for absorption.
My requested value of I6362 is -0.3 angstrom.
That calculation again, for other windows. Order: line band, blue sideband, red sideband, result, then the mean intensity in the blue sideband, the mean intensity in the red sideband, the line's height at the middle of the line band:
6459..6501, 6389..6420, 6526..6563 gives 0.78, 58.1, 54.6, 56.2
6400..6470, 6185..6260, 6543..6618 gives -1.52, 57.5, 55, 56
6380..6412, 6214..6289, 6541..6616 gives -1.18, 57.3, 55.2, 56.3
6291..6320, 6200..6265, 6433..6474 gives -1.31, 57.3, 55.9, 56.8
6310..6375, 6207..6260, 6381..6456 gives -1.16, 56.7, 57.6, 57.2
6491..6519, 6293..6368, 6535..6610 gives -1.11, 58.6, 55.3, 56.2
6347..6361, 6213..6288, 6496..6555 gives -0.59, 57.1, 57.9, 57.4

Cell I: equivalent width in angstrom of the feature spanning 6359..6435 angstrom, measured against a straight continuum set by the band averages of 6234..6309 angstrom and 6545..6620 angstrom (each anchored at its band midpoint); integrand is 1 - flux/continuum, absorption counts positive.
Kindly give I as -2.6 angstrom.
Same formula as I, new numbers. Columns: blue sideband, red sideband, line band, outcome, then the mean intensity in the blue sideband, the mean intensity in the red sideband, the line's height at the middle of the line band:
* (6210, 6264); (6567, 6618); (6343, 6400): -2.35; 56.8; 56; 56.5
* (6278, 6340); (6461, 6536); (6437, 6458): 0.53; 58.7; 56.5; 57.1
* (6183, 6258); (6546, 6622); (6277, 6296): -0.72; 57.8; 55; 57.3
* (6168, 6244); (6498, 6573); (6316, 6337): 0.17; 58.6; 56.1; 57.7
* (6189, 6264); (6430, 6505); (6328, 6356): -0.74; 57.3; 56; 56.7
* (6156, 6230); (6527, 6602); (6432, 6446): -0.05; 59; 55.1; 56.5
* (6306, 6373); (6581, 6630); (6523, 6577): 1.46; 58.5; 56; 56.5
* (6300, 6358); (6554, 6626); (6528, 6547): -0.81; 58.6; 54.6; 55.4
